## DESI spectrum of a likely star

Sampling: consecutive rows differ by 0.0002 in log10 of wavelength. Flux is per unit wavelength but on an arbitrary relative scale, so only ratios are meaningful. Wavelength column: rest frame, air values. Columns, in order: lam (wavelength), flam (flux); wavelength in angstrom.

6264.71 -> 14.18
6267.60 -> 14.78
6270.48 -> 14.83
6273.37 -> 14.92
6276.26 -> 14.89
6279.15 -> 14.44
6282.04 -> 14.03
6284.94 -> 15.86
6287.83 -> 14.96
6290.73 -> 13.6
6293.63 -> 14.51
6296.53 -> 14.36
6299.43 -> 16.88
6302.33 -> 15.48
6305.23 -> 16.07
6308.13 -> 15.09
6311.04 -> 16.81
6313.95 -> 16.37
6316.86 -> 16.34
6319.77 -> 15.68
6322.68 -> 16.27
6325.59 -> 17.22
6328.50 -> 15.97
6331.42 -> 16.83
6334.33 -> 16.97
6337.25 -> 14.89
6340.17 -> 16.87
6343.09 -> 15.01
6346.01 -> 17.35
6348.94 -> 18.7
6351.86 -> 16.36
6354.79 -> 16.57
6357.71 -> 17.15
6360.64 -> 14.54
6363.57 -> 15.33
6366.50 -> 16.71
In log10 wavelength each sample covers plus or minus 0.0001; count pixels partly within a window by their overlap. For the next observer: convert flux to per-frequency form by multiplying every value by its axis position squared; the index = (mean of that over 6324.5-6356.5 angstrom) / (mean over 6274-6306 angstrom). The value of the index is 1.1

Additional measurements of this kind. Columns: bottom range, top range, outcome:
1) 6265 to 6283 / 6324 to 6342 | 1.14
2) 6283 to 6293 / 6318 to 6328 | 1.12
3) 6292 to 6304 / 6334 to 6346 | 1.06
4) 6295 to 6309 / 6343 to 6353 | 1.11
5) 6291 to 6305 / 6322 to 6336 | 1.10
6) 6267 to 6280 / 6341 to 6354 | 1.17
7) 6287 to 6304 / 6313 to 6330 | 1.10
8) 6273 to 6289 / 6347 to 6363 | 1.15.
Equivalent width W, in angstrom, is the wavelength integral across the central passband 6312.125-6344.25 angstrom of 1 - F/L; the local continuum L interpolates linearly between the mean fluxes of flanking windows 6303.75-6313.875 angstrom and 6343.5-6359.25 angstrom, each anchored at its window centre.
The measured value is 0.51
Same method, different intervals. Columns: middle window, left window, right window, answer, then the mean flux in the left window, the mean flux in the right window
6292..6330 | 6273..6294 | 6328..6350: -0.79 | 14.6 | 16.6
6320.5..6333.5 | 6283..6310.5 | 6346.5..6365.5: -0.55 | 15.2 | 16.5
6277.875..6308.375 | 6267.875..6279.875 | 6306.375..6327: 0.84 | 14.8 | 16.2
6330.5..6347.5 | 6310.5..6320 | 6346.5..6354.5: 0.71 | 16.3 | 17.4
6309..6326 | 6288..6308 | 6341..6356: -0.62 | 15.1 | 16.8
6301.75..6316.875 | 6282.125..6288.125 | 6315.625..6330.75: -0.11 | 15.2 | 16.3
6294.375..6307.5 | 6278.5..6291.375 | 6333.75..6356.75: -0.38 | 14.6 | 16.6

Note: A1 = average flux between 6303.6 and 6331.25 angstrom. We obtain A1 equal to 16.2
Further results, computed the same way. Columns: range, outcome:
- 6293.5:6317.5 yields 15.8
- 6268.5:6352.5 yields 15.8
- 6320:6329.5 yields 16.4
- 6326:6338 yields 16.3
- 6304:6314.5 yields 16.1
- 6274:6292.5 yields 14.6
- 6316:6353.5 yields 16.5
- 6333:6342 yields 16.2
